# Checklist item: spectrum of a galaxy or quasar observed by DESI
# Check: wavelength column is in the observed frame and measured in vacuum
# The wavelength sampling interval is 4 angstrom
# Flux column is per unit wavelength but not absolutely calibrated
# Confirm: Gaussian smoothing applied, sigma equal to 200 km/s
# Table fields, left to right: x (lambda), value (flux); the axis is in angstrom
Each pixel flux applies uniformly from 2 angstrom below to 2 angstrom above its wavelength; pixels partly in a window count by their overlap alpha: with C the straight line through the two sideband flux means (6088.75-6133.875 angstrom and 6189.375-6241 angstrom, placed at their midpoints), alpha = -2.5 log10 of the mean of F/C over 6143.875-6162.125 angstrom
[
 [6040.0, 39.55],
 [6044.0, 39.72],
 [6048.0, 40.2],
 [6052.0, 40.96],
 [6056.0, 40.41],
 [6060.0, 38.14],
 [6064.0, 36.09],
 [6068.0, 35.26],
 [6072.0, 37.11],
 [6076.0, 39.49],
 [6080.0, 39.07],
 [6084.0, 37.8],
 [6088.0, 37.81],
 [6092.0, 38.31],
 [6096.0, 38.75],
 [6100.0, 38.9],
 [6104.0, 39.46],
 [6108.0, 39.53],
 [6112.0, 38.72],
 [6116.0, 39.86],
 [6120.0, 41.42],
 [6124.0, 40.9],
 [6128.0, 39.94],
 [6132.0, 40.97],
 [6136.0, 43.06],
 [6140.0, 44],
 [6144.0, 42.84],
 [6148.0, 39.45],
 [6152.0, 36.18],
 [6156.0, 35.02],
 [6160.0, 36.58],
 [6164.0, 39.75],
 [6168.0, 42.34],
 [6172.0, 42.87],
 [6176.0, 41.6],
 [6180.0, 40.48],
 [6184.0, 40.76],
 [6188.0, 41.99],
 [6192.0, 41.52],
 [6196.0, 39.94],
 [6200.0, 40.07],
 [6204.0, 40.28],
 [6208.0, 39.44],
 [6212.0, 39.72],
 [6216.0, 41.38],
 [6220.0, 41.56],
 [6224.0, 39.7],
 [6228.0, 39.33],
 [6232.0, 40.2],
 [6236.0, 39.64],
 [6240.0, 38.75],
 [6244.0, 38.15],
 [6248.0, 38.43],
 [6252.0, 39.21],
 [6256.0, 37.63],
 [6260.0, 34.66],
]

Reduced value 0.07 mag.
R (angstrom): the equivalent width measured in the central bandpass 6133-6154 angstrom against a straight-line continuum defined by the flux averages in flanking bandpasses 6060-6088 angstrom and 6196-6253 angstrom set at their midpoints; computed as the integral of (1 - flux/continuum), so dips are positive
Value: -1.4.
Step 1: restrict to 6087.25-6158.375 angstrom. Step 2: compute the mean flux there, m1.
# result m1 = 39.7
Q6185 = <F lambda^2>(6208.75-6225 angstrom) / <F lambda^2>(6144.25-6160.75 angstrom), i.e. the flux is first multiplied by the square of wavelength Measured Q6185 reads 1.11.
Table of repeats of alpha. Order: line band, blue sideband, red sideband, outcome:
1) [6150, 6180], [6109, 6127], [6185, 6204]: 0.04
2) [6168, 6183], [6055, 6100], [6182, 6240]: -0.05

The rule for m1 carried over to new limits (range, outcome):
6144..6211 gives 40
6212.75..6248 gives 39.8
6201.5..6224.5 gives 40.4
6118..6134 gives 40.8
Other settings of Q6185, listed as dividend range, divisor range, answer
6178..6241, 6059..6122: 1.09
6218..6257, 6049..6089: 1.08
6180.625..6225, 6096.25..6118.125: 1.07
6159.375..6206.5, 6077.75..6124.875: 1.07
